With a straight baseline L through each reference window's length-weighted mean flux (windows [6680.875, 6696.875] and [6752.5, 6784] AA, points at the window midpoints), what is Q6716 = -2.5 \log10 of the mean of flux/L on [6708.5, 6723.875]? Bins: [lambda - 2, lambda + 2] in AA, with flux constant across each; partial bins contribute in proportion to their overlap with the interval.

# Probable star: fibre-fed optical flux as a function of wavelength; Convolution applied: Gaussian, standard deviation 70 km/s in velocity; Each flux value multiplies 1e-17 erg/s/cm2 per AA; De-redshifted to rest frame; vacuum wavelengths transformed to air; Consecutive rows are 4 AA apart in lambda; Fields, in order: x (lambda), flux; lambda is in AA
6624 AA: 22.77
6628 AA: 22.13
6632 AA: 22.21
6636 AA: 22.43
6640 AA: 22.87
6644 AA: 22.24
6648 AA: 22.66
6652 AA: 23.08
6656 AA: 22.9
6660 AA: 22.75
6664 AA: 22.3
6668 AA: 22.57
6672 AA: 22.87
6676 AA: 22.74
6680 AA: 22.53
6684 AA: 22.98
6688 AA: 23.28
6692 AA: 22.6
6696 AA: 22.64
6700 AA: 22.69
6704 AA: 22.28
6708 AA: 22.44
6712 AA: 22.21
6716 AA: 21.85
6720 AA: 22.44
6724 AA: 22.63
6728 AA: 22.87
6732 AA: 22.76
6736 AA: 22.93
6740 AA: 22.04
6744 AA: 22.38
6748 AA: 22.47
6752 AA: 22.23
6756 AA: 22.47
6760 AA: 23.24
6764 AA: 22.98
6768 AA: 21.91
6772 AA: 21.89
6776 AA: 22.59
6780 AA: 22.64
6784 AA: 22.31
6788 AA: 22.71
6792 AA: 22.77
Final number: 0.02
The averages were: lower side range 22.9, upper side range 22.5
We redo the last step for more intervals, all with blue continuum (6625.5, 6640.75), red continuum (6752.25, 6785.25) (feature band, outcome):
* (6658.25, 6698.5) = -0.015 mag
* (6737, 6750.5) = 0.006 mag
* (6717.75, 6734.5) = -0.010 mag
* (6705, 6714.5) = 0.007 mag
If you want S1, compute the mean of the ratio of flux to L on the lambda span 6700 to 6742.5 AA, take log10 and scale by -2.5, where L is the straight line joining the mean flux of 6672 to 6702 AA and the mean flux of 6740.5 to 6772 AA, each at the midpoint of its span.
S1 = 0.01 mag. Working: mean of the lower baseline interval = 22.8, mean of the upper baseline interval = 22.5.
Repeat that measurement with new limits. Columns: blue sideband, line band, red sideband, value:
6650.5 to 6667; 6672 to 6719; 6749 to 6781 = 0.00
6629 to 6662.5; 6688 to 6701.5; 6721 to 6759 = -0.01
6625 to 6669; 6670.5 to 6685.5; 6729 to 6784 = -0.01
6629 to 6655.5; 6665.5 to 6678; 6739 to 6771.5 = -0.01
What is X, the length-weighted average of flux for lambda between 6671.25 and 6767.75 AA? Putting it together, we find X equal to 22.6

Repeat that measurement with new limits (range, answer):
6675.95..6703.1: 22.8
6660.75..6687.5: 22.7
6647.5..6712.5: 22.7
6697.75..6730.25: 22.4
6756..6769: 22.7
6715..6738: 22.6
